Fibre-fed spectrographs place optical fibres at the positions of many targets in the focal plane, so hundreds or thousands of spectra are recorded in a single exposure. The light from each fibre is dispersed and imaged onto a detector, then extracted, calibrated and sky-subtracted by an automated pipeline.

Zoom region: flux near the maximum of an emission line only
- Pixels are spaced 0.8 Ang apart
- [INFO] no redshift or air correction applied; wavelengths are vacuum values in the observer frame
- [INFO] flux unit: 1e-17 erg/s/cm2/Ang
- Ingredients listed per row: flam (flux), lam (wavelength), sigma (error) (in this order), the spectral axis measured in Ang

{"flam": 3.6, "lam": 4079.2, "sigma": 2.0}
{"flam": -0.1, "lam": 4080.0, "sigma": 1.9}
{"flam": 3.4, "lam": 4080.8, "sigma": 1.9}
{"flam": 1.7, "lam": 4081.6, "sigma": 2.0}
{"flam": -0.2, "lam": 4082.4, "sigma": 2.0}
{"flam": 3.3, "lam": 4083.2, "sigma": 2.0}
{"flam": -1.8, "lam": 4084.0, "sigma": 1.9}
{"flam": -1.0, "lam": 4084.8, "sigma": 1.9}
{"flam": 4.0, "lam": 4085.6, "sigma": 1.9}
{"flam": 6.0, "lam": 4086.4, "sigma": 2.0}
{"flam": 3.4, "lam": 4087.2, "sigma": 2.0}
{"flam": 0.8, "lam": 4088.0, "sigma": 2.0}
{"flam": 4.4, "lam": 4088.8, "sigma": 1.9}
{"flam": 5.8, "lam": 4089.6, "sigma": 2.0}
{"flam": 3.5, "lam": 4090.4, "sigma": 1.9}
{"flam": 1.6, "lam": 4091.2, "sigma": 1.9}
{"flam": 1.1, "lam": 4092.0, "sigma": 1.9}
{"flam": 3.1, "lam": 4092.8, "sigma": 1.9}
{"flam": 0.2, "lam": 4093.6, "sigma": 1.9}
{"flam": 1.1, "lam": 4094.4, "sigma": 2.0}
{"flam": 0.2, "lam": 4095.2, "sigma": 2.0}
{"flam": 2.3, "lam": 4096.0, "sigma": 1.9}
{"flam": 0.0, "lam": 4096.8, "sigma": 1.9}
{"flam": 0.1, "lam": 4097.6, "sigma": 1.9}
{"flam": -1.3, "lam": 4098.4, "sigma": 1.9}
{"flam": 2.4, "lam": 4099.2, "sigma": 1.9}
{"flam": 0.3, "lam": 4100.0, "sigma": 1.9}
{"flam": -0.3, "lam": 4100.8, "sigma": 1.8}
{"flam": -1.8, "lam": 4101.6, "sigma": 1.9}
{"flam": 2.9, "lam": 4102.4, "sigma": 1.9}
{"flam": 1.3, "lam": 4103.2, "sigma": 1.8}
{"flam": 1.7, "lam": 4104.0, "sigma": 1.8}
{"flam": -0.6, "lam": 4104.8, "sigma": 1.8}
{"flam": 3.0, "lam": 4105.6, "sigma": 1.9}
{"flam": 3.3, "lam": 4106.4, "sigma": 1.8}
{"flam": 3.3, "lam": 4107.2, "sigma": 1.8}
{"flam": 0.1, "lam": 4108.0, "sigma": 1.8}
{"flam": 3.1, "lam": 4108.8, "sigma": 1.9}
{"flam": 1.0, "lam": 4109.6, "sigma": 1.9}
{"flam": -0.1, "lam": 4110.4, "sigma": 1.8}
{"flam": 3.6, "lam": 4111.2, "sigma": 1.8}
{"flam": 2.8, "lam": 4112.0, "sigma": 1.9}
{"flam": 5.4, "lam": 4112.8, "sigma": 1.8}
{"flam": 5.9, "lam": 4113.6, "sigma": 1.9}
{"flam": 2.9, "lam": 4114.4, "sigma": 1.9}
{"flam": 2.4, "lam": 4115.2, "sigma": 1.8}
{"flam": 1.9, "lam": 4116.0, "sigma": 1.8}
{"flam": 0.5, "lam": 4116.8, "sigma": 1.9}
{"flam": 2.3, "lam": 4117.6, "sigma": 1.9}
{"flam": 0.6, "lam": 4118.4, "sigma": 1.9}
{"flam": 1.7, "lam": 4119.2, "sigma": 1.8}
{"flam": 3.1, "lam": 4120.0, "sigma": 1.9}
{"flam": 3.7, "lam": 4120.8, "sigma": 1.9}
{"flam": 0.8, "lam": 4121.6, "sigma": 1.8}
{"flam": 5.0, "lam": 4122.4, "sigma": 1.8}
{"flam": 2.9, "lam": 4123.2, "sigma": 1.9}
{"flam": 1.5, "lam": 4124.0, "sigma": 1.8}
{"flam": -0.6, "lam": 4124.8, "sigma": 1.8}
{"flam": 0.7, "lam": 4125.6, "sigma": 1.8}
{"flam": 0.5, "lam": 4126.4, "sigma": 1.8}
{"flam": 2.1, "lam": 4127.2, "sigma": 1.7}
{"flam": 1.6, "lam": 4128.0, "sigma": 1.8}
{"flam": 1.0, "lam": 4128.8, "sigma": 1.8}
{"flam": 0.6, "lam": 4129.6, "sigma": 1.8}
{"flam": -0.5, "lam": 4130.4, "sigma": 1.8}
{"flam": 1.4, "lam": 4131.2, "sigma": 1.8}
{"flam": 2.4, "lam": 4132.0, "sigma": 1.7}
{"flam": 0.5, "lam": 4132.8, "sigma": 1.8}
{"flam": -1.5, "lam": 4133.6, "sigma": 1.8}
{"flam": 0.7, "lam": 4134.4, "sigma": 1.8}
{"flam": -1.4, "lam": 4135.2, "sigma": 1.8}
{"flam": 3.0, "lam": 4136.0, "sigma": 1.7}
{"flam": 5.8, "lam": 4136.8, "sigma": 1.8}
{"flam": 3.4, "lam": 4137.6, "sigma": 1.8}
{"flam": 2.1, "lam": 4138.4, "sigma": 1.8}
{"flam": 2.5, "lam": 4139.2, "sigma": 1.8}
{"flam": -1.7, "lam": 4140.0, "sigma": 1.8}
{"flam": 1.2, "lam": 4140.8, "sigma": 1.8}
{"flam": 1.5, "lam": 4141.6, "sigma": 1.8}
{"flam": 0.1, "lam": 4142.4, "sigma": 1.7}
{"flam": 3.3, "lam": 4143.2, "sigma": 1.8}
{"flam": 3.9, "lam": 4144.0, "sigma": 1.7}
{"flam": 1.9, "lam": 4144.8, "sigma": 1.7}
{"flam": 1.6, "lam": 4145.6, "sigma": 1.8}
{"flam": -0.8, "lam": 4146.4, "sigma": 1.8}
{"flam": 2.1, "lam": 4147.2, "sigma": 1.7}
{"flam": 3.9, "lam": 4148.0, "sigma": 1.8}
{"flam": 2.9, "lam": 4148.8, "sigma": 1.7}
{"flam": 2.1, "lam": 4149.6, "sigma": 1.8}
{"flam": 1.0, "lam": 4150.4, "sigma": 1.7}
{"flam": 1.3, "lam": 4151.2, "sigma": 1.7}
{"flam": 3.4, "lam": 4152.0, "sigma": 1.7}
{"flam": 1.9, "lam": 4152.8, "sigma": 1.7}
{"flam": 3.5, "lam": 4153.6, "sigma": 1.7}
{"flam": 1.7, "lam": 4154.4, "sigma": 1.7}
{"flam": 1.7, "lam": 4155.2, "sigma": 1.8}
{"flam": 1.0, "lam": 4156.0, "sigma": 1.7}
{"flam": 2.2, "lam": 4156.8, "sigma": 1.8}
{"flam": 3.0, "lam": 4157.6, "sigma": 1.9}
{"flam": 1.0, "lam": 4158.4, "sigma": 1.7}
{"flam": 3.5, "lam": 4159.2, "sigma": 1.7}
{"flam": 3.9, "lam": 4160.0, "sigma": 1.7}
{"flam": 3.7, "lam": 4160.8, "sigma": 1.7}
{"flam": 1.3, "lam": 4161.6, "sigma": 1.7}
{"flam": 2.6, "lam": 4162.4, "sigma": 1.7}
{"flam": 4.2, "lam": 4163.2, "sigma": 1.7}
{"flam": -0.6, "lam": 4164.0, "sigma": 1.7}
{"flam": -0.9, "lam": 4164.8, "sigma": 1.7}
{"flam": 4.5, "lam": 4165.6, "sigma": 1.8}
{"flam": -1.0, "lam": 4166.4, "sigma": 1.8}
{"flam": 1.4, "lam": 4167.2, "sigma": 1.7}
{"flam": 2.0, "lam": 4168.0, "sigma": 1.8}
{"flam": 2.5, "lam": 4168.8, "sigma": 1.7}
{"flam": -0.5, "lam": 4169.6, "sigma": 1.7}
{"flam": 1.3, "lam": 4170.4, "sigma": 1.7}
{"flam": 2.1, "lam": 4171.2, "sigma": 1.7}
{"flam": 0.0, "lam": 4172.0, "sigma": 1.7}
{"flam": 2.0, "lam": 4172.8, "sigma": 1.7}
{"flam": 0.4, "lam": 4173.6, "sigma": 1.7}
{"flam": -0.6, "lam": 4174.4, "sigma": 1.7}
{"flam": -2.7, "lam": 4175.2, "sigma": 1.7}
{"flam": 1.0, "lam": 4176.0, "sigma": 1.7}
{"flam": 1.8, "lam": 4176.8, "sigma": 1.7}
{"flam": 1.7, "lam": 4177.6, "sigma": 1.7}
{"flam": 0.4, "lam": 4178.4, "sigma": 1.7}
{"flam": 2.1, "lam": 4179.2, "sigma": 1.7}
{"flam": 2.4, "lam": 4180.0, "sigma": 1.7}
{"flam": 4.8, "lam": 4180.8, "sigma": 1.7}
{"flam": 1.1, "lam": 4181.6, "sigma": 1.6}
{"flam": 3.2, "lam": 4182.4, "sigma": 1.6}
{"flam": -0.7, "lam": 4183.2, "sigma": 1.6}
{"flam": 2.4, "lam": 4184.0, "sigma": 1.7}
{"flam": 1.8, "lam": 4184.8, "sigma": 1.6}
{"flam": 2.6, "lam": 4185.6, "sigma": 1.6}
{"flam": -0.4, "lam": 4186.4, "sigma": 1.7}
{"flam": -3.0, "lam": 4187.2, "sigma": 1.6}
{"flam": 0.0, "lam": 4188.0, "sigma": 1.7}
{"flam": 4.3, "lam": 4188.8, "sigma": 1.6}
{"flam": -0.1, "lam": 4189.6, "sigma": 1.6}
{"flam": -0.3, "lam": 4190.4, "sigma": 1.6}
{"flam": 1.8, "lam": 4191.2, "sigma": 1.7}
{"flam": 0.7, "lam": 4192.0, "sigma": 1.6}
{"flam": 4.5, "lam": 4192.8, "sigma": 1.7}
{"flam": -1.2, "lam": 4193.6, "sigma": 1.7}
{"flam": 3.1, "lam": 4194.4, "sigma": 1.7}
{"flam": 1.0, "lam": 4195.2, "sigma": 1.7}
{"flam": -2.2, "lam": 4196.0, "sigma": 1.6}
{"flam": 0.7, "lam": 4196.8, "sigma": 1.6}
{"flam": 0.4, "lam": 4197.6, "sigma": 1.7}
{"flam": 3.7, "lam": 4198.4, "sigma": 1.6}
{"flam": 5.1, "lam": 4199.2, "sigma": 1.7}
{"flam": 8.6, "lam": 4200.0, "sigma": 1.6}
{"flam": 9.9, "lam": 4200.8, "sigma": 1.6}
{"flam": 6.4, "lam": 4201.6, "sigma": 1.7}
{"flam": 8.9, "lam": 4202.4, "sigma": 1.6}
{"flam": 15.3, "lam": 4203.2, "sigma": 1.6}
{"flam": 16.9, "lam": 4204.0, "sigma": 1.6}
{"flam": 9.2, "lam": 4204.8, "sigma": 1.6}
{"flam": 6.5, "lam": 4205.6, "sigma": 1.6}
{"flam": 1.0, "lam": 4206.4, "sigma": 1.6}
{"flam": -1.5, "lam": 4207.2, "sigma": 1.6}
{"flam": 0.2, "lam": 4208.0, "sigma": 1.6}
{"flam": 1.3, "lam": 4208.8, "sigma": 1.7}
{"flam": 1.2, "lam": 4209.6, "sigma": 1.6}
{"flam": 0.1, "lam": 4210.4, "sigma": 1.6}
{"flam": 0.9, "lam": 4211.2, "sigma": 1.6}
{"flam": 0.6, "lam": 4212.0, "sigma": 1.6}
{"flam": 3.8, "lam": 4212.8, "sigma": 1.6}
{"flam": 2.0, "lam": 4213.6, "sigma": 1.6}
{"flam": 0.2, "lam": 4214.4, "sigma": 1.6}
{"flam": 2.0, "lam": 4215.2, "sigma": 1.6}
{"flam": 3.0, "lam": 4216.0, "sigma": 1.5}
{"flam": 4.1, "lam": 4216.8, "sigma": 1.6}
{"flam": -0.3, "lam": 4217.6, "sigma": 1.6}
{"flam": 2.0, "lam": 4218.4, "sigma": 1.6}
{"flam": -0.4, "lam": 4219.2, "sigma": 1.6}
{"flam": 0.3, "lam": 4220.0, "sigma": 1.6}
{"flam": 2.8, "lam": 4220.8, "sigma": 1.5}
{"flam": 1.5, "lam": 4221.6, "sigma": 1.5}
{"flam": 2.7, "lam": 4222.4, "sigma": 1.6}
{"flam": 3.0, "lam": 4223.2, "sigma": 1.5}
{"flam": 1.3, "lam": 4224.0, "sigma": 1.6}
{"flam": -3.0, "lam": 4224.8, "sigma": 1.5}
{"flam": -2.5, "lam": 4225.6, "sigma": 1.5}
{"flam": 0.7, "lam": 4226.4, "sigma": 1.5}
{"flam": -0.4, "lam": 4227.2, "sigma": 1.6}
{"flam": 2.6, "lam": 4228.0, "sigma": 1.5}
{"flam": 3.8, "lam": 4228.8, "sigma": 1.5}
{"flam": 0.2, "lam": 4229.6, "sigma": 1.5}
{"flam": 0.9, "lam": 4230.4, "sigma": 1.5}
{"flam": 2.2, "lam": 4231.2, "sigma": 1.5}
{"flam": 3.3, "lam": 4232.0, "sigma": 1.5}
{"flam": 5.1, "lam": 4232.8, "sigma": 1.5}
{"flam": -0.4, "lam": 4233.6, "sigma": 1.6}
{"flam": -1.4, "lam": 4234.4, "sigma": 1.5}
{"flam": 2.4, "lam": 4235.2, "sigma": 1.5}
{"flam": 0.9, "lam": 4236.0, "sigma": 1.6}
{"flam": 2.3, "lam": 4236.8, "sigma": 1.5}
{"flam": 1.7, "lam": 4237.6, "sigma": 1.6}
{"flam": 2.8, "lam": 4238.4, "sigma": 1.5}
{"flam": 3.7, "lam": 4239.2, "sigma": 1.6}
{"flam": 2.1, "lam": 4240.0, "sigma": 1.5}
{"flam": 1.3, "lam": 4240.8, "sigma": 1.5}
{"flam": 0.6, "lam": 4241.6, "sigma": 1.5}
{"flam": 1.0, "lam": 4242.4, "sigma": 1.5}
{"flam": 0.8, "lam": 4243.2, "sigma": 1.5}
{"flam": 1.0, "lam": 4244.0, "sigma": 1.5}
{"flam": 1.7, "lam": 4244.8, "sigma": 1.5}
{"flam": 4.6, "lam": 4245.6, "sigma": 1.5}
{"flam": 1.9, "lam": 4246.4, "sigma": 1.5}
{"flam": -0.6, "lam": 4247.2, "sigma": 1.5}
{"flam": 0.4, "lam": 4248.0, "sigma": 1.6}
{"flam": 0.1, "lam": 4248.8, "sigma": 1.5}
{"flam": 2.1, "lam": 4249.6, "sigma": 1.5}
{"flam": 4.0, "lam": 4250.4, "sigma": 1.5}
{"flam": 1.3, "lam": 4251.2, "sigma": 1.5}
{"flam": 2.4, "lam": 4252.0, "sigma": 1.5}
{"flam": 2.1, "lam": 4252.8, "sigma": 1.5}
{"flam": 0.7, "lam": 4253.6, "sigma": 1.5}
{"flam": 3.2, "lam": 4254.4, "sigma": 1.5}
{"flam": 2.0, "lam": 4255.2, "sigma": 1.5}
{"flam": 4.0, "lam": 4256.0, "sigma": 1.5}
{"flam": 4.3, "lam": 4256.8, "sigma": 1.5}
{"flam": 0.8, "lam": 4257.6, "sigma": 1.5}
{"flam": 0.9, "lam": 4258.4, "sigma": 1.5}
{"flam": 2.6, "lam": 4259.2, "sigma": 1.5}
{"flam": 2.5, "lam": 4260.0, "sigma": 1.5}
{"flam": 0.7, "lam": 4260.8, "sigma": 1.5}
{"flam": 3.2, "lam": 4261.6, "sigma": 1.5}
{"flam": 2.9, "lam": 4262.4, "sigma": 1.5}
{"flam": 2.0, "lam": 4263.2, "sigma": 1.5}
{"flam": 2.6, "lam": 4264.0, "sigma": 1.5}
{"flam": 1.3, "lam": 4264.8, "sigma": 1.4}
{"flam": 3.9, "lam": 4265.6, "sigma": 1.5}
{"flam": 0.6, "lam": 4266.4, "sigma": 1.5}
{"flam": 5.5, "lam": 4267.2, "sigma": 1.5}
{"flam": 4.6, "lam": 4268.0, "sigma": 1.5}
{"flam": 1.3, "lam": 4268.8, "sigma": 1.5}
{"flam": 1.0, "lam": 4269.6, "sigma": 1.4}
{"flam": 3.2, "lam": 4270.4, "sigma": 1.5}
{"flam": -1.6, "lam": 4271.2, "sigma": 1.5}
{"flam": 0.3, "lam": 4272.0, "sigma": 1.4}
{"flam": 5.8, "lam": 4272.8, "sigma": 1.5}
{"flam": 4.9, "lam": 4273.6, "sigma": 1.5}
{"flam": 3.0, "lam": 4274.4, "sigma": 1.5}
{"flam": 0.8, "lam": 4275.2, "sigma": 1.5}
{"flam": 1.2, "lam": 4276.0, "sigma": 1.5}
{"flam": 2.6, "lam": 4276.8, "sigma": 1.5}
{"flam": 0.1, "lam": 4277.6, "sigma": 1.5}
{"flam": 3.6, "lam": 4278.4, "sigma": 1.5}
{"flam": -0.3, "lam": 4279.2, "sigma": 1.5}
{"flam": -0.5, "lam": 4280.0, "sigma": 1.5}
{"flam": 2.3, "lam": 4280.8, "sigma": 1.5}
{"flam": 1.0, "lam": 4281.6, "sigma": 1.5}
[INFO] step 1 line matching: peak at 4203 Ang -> [O II]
